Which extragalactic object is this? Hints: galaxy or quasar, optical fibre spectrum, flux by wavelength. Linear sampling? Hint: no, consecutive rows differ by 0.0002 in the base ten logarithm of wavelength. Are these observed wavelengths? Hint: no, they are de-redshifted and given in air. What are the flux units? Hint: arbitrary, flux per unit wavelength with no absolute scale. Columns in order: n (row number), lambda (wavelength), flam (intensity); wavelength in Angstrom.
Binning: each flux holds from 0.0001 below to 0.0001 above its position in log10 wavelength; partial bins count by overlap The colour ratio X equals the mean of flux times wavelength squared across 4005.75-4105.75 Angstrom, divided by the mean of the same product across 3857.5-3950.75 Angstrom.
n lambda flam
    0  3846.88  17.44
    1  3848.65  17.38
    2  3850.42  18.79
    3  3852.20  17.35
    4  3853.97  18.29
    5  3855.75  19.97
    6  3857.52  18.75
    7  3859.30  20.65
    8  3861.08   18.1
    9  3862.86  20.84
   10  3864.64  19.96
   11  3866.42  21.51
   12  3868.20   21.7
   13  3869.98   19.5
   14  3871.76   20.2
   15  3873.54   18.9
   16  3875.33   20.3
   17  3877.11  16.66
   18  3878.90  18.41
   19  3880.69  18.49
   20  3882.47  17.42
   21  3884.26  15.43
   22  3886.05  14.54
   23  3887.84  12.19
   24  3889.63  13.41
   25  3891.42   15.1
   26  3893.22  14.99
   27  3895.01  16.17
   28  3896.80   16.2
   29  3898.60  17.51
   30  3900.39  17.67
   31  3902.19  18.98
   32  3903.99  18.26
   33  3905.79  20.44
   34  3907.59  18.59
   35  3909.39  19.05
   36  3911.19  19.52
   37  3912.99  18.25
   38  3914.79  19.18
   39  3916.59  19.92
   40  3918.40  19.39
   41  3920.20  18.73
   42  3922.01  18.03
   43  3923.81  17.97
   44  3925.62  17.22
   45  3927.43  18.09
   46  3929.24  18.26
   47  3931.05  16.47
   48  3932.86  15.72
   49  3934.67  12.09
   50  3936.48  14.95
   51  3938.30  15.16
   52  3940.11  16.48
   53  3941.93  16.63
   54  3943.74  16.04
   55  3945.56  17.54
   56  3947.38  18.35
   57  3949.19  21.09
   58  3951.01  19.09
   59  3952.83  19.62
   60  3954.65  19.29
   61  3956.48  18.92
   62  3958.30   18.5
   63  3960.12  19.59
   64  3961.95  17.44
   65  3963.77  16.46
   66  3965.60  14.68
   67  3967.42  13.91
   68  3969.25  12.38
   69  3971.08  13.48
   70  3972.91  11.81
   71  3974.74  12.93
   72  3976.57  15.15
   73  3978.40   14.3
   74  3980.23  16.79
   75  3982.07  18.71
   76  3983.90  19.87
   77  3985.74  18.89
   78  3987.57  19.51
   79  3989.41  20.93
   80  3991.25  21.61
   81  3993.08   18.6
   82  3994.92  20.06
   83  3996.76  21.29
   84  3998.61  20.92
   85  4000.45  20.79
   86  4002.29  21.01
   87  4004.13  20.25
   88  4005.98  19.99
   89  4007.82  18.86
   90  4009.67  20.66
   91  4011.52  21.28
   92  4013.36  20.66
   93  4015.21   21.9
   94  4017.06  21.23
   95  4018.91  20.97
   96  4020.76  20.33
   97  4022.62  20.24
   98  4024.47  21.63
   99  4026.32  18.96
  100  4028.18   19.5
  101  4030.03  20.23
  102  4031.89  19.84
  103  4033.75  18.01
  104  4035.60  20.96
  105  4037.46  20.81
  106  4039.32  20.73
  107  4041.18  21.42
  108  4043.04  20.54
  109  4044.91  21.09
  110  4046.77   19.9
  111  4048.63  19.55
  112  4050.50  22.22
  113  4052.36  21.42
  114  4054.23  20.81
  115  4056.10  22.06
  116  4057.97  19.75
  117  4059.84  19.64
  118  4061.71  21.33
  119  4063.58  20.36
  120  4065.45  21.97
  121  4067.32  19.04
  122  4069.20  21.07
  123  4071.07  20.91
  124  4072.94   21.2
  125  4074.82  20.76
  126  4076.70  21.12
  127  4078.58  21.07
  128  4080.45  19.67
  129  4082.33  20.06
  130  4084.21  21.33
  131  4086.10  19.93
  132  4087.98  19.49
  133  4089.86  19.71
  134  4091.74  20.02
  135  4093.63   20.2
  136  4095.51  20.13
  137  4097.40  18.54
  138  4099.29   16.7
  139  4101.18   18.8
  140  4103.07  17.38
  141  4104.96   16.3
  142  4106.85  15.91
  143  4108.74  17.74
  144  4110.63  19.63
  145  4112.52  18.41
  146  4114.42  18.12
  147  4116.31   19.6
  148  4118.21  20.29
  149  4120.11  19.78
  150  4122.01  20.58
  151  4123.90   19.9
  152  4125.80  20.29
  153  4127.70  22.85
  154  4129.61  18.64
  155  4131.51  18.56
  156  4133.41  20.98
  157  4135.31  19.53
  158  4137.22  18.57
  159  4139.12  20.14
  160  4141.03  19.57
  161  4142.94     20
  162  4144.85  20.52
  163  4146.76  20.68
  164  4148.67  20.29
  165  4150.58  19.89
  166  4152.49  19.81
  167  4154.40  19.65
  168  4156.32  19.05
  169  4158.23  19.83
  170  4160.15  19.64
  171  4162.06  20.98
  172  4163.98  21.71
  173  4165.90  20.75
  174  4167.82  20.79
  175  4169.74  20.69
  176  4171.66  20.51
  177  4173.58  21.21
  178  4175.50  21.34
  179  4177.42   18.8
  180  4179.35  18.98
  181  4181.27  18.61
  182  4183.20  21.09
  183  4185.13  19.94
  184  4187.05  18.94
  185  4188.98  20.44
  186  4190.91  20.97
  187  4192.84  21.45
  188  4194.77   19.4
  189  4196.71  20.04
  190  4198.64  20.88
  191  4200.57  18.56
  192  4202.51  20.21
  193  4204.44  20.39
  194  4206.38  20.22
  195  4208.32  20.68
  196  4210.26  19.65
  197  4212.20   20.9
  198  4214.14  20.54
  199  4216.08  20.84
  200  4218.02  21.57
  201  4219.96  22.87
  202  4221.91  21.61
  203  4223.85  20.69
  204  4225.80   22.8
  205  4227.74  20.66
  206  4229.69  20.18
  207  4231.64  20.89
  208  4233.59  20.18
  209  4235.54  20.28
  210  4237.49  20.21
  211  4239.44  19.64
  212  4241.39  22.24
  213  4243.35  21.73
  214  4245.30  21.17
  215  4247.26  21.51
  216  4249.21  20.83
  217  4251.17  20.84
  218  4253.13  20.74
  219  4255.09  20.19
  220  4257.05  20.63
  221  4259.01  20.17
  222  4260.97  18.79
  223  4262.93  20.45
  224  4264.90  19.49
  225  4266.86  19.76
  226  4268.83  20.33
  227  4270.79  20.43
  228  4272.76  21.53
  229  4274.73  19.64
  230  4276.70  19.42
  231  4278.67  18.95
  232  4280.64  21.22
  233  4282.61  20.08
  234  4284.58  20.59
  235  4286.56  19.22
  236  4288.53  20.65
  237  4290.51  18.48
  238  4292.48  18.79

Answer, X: 1.23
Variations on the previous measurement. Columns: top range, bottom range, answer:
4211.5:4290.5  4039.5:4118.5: 1.12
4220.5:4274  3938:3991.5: 1.38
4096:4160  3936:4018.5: 1.14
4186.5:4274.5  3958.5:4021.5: 1.25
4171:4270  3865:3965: 1.34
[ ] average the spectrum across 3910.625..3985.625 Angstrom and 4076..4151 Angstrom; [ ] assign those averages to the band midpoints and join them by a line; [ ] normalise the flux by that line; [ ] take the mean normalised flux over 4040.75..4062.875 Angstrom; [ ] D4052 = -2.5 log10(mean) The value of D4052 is -0.121 mag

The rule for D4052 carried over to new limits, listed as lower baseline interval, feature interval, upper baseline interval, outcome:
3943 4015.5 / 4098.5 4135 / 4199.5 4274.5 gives 0.03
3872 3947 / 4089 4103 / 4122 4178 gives 0.03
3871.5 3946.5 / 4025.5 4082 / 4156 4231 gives -0.09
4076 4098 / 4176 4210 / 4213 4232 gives 0.06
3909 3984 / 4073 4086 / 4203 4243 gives -0.10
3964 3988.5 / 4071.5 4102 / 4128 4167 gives -0.09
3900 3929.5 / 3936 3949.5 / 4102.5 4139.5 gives 0.11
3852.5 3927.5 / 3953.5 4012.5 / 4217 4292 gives 0.04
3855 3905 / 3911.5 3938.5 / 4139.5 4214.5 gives 0.05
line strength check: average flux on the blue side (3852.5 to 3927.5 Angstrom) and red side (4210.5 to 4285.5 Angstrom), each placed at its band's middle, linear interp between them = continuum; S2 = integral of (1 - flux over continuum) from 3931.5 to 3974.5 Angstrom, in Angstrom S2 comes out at 5.06 Angstrom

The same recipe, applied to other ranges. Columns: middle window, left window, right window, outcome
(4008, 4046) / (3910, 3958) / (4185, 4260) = -3.7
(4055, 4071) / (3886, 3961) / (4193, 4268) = -1.5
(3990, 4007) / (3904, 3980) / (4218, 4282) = -2.6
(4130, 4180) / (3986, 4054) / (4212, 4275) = 1.4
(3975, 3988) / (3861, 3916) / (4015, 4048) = 1.5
